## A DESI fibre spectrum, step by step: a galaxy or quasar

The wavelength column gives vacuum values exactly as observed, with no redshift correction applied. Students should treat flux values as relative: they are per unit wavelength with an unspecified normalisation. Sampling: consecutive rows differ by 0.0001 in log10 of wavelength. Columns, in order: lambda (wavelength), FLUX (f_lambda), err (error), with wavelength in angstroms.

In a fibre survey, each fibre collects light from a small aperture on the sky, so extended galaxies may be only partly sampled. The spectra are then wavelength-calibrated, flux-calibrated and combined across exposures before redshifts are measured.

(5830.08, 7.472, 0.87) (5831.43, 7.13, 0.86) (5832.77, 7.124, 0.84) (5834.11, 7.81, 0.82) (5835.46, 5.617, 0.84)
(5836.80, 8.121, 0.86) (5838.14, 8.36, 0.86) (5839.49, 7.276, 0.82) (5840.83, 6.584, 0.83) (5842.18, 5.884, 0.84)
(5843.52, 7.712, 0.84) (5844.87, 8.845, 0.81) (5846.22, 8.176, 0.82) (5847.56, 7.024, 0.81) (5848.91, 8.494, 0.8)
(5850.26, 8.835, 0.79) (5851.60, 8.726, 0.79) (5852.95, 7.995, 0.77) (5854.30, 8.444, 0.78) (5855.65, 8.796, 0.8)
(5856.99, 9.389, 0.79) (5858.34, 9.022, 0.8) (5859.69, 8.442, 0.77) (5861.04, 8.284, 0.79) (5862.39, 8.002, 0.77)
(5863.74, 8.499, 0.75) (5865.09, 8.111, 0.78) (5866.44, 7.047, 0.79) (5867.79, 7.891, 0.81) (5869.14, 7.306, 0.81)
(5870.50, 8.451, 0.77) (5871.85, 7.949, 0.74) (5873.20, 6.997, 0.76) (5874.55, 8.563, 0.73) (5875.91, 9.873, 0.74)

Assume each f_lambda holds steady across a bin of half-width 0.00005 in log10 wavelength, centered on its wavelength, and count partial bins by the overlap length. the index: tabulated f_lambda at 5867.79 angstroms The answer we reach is 7.891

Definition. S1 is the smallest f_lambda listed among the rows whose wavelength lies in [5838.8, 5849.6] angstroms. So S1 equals 5.884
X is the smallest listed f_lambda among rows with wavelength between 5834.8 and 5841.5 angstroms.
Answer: 5.617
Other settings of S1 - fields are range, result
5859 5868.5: 7.047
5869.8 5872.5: 7.949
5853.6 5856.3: 8.444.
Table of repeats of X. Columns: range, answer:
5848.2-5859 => 7.995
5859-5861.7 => 8.284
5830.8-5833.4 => 7.124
